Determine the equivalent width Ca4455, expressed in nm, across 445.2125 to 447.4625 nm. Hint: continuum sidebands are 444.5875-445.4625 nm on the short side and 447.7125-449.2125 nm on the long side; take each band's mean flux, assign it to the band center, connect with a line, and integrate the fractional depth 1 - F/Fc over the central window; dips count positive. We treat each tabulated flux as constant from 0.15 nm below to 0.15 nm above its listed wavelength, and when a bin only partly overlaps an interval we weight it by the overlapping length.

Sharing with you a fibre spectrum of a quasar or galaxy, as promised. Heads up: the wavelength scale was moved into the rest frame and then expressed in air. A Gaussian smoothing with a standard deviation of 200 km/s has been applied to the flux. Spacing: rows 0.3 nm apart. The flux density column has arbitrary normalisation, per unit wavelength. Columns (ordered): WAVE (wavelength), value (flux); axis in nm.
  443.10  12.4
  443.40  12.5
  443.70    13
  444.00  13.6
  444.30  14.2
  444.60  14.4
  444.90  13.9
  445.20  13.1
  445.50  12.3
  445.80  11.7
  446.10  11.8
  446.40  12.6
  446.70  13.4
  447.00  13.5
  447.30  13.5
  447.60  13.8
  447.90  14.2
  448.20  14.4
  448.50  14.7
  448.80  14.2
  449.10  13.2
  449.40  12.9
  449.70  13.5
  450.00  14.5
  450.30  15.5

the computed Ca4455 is 0.17 nm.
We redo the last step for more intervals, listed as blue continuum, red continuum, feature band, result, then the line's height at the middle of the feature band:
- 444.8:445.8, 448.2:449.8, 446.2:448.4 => -0.04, 13.3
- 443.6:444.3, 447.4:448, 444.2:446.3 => 0.10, 13.7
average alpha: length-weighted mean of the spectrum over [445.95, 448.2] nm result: 13.3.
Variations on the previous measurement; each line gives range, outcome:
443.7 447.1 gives 13.1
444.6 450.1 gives 13.4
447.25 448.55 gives 14.1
